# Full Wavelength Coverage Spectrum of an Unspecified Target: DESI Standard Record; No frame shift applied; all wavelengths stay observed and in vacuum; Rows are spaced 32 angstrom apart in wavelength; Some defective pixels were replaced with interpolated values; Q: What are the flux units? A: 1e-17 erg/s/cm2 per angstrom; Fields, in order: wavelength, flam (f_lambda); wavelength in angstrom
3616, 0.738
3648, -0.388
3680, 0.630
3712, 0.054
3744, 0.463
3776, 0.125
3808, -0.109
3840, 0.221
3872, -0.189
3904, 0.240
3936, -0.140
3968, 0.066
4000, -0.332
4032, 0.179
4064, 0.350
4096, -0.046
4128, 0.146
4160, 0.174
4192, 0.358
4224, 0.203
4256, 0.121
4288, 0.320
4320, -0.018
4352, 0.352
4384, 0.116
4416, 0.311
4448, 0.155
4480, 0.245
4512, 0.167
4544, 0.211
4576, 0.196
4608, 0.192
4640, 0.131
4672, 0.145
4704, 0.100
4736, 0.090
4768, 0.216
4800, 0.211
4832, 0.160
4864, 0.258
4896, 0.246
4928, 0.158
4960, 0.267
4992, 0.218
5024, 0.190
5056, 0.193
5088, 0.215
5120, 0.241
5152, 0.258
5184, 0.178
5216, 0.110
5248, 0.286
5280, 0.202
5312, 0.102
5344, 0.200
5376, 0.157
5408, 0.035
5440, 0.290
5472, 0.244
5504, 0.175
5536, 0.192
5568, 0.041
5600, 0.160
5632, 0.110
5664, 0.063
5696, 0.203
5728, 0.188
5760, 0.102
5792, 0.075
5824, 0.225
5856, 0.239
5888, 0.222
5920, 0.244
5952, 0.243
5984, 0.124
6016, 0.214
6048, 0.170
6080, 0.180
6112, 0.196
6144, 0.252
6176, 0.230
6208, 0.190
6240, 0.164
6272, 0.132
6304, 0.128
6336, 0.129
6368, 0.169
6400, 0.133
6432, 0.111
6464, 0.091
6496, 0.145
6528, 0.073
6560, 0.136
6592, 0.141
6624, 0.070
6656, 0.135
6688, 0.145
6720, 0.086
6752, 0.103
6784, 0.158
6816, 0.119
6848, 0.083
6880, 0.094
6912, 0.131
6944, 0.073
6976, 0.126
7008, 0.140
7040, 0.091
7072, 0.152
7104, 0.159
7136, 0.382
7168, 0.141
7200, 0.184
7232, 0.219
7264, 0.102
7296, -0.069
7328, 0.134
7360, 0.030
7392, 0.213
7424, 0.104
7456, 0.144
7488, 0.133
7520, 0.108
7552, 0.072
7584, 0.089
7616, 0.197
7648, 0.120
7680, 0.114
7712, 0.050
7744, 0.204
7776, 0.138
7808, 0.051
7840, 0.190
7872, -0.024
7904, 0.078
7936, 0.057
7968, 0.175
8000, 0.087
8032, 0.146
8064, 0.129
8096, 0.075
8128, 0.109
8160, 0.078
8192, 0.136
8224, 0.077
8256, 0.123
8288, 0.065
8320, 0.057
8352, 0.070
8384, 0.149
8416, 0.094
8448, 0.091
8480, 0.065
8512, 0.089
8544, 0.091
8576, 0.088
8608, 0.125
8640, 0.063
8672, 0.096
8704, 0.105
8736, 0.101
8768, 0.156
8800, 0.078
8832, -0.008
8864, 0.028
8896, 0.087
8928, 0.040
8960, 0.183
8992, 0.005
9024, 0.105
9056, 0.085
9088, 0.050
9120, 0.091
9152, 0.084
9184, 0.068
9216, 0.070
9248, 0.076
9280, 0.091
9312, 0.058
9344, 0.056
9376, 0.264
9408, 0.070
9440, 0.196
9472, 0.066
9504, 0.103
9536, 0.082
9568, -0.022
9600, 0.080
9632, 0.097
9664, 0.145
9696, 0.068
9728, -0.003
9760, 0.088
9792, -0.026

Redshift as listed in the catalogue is 0.09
